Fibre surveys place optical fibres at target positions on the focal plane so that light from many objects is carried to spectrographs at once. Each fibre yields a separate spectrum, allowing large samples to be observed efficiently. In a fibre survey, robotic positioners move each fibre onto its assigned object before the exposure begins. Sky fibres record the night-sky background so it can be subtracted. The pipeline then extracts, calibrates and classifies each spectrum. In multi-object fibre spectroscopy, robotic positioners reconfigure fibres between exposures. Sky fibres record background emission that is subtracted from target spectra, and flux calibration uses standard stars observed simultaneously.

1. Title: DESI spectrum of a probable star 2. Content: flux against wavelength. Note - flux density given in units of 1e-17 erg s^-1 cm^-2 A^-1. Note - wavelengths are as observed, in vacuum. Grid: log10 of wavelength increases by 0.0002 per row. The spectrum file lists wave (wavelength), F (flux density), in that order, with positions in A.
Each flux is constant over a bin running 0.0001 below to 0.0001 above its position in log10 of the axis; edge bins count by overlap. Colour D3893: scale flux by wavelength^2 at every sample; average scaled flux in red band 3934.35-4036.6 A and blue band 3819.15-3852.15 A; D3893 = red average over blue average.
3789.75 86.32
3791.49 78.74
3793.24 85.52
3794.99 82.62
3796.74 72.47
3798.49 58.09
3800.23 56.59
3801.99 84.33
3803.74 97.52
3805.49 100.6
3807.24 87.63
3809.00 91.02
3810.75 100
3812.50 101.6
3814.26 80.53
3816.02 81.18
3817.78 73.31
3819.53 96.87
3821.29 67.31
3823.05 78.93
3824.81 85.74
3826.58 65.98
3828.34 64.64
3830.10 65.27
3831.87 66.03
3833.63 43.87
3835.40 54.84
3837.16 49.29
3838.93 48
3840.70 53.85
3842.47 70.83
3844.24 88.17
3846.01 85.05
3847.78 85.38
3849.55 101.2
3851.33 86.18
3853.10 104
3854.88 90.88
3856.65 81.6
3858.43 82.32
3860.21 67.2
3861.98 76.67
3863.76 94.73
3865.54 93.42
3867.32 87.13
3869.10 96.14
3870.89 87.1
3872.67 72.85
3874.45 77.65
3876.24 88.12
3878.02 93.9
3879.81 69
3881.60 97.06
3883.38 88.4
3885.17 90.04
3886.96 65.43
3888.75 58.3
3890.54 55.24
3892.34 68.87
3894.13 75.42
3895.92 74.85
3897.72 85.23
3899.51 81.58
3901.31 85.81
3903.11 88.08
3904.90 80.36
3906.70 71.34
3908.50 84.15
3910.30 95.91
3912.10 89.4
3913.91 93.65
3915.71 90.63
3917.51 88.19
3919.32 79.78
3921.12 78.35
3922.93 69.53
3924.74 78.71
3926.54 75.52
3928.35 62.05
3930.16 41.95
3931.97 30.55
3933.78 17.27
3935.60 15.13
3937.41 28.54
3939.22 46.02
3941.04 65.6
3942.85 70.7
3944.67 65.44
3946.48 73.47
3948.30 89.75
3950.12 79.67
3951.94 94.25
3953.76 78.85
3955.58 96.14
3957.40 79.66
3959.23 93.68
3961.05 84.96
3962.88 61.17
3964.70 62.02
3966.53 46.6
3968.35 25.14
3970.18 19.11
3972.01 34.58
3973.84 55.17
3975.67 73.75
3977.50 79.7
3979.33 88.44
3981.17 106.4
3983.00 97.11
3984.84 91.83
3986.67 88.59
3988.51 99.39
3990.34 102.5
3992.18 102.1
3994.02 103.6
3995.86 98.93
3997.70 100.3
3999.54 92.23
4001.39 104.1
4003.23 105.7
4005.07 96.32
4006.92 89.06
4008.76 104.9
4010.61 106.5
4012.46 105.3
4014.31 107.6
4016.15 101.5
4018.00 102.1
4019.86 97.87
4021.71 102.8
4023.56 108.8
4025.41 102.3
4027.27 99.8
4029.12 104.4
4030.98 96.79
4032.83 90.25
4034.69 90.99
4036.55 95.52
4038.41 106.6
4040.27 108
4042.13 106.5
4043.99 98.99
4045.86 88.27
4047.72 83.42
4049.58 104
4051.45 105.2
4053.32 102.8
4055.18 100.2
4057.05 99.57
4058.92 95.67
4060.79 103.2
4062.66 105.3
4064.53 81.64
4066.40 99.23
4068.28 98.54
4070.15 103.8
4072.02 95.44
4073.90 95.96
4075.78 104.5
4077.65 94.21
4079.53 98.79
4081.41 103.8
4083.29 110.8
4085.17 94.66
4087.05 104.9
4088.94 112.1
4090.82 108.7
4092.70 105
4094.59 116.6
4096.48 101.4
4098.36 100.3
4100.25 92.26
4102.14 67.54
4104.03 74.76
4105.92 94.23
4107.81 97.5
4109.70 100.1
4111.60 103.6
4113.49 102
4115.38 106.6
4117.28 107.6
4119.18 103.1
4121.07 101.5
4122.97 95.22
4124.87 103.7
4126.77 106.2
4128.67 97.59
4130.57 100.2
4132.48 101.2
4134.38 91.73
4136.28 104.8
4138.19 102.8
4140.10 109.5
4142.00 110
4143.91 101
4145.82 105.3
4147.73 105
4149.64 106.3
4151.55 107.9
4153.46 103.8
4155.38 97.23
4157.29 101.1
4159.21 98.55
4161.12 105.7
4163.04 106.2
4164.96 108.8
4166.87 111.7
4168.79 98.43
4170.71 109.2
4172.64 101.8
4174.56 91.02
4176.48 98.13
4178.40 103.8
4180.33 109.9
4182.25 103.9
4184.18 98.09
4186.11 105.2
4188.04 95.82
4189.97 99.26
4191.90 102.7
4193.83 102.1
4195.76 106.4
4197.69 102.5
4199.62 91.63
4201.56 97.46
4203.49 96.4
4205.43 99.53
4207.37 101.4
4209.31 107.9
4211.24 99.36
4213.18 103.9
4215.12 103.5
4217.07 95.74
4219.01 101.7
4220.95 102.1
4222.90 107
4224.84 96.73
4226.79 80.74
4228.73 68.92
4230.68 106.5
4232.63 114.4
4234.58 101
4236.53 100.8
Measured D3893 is 1.28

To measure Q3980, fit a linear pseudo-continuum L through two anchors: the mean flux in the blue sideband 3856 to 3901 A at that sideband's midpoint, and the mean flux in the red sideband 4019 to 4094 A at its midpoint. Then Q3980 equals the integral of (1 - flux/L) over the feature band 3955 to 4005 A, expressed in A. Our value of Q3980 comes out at 5.75 A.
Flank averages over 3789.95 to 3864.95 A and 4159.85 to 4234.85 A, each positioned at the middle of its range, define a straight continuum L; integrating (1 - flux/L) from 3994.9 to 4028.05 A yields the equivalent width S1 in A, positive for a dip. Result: -4.39 A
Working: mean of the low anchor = 78.4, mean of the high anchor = 101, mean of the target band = 101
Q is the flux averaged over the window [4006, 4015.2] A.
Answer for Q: 103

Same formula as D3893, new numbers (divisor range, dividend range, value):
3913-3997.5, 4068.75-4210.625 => 1.54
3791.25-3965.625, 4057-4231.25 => 1.51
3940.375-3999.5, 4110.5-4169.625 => 1.43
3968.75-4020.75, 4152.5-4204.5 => 1.23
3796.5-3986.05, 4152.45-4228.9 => 1.56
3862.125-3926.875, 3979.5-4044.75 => 1.30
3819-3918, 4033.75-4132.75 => 1.40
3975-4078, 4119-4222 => 1.11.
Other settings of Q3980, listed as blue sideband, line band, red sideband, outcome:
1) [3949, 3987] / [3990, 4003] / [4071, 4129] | -3.60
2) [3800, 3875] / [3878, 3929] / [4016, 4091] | 3.76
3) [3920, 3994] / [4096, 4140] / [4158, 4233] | -3.75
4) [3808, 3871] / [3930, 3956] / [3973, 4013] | 8.86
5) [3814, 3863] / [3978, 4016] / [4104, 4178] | -4.34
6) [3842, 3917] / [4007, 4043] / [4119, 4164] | -2.90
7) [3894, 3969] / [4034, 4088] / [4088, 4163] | -4.85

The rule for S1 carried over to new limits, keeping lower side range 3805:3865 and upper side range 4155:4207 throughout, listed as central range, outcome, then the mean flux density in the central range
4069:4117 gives -1.99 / 99.7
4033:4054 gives -1.44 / 98.7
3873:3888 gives -0.28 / 83.1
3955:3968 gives 2.20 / 72.2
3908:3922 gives -0.63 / 87.6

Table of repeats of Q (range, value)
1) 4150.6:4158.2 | 103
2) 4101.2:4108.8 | 83.7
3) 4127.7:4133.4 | 99.6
